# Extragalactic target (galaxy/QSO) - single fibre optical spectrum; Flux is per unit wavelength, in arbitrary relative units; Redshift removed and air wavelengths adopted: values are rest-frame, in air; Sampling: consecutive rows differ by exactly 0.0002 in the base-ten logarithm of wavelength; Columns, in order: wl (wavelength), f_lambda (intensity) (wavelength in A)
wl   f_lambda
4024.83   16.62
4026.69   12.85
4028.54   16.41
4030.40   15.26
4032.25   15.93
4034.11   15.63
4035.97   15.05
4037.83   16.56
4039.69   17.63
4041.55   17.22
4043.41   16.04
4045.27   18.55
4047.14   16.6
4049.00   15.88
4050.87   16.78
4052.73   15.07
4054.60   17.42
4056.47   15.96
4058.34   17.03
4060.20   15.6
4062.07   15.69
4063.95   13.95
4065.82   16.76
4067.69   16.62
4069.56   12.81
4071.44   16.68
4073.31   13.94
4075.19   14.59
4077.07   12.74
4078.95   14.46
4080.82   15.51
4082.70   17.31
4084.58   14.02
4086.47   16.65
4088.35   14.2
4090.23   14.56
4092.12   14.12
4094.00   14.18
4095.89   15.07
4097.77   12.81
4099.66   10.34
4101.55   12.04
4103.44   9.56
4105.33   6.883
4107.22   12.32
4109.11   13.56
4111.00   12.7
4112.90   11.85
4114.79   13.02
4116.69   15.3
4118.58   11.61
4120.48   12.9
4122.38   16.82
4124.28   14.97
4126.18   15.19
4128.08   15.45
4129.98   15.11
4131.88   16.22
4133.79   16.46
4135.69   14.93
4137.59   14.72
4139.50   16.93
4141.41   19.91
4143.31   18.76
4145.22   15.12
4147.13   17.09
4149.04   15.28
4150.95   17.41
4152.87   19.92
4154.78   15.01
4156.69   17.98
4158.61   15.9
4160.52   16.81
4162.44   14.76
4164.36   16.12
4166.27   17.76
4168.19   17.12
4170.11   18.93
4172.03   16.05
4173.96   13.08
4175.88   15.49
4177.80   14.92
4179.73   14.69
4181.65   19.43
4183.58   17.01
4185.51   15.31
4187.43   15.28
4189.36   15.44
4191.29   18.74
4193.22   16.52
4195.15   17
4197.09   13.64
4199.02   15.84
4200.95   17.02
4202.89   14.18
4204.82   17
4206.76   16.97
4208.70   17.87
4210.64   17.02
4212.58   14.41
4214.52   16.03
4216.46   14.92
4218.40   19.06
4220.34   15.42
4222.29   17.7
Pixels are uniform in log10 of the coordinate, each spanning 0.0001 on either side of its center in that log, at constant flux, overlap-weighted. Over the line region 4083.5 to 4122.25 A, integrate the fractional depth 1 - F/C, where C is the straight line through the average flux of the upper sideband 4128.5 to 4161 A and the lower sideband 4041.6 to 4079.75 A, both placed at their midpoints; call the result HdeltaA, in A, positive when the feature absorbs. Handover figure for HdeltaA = 7.6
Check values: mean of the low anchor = 15.7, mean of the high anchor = 16.7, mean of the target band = 13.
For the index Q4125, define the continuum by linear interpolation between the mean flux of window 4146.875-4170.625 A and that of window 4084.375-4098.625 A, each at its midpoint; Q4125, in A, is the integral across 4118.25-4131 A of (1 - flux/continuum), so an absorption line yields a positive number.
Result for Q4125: 0.8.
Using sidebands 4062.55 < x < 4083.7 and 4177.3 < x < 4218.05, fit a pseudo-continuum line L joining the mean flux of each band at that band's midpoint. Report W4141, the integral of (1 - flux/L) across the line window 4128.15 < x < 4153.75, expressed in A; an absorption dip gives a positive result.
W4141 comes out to -1.7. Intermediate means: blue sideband 15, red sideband 16.2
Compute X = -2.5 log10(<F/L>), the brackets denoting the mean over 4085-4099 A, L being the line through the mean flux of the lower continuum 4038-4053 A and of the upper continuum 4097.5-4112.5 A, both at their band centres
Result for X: -0.16 mag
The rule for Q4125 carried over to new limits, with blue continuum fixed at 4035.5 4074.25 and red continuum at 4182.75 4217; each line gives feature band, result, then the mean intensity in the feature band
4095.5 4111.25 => 4.48 A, 11.5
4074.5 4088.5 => 0.98 A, 15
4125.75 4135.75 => 0.30 A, 15.6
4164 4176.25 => -0.22 A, 16.4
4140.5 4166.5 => -1.35 A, 17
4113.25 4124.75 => 1.54 A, 14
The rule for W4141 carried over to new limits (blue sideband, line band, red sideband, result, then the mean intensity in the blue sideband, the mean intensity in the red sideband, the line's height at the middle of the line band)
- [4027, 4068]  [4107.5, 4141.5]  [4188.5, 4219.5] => 3.3 A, 16.2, 16.4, 16.3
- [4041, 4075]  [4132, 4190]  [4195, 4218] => -1.6 A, 16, 16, 16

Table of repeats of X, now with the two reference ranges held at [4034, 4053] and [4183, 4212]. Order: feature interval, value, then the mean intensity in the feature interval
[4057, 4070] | 0.06 mag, 15.6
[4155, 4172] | -0.03 mag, 16.8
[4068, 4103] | 0.16 mag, 14.2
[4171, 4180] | 0.10 mag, 14.9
